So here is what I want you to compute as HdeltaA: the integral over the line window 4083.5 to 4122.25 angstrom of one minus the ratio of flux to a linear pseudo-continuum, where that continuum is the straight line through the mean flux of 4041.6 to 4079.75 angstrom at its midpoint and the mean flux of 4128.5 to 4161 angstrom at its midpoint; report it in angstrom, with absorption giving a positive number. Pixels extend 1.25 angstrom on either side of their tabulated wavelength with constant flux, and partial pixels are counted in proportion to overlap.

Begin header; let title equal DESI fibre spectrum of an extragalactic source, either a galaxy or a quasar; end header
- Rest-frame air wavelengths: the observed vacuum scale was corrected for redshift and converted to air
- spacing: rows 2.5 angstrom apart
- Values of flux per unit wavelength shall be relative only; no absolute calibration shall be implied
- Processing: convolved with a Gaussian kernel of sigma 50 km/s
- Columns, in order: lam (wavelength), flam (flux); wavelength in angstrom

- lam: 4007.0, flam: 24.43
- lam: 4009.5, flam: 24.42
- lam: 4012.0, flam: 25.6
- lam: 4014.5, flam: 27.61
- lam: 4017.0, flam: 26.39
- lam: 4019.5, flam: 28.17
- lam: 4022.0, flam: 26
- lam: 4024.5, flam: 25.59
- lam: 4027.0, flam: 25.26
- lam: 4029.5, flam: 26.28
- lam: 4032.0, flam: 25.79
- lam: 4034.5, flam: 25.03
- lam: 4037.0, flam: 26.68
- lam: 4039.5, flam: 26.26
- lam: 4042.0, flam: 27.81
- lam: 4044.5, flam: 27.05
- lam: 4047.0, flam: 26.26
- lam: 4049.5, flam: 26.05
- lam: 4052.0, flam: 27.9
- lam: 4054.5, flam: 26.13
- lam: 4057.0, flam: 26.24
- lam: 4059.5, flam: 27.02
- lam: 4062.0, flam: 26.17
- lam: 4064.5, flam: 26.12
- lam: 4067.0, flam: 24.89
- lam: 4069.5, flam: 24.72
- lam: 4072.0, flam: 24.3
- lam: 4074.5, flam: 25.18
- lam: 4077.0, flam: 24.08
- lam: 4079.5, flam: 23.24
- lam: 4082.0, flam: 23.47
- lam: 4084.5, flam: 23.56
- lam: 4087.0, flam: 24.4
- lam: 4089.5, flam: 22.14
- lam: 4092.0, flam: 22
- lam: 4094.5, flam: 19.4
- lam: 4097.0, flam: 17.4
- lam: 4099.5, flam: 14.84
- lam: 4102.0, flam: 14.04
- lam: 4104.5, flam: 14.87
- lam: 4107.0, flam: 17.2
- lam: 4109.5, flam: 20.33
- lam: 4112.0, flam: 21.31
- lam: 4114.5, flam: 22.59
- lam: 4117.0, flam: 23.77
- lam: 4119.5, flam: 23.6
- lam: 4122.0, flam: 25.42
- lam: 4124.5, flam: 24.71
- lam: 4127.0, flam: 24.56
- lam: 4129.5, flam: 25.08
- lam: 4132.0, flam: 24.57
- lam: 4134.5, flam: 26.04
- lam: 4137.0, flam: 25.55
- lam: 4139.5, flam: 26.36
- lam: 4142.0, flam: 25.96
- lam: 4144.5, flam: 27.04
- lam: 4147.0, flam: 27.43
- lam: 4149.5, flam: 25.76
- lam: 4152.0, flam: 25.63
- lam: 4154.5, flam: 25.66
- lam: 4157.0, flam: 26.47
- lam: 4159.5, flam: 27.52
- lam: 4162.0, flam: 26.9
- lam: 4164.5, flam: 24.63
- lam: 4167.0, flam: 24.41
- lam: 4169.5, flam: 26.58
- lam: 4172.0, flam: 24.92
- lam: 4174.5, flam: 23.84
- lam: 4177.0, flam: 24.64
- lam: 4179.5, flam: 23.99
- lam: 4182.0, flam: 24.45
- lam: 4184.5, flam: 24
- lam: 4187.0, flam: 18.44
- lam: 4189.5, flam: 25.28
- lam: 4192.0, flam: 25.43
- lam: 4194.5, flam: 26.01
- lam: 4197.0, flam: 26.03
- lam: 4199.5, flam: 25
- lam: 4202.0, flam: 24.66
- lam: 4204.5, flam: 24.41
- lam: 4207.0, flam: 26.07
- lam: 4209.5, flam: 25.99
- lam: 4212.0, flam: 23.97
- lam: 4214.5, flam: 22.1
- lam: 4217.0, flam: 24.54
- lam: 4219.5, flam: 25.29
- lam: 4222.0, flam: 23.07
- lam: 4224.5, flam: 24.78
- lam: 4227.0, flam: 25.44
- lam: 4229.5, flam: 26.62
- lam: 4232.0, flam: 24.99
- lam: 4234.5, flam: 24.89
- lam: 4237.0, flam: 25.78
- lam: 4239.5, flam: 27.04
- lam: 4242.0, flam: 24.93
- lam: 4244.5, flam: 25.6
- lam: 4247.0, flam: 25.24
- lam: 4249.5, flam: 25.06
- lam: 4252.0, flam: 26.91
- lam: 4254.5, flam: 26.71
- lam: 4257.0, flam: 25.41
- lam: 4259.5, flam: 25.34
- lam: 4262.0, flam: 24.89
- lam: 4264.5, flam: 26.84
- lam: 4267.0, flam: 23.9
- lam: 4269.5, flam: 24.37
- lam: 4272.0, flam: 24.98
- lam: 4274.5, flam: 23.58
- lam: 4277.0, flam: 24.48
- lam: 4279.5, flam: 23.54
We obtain 8.5 angstrom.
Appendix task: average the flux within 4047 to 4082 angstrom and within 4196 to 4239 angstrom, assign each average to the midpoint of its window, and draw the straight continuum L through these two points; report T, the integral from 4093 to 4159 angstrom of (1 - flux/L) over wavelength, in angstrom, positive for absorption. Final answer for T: 6.0 angstrom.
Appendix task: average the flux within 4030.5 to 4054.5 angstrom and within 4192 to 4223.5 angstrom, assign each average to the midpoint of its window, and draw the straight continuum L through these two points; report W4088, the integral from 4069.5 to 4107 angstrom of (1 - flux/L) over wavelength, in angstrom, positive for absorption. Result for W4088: 7.4 angstrom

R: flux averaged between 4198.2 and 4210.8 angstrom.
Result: 25.2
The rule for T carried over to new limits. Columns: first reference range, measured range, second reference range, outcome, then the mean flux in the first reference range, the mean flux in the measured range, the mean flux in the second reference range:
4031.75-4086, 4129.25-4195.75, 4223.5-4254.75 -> 0.9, 25.6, 25.3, 25.7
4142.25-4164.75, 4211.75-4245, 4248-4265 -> 1.3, 26.4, 24.9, 25.8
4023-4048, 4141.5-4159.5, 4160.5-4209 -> -0.9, 26.2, 26.4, 24.8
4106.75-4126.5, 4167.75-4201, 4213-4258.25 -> -0.5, 22.7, 24.5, 25.2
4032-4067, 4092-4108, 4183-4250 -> 5.7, 26.4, 16.7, 24.8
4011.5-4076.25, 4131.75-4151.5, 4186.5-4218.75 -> -0.7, 26.2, 26.1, 24.6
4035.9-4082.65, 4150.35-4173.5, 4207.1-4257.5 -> -0.3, 25.8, 25.8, 25.2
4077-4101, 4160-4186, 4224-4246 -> -1.2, 21.2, 24.9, 25.6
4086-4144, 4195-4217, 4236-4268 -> -0.3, 22.1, 24.8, 25.7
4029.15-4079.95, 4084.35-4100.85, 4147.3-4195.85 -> 3.4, 25.9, 20.3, 25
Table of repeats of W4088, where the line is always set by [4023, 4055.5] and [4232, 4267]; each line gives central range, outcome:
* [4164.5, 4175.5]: 0.4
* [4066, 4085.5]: 1.5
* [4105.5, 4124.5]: 2.9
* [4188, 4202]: 0.3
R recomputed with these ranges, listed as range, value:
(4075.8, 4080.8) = 23.7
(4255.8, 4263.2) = 25.2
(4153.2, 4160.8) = 26.5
